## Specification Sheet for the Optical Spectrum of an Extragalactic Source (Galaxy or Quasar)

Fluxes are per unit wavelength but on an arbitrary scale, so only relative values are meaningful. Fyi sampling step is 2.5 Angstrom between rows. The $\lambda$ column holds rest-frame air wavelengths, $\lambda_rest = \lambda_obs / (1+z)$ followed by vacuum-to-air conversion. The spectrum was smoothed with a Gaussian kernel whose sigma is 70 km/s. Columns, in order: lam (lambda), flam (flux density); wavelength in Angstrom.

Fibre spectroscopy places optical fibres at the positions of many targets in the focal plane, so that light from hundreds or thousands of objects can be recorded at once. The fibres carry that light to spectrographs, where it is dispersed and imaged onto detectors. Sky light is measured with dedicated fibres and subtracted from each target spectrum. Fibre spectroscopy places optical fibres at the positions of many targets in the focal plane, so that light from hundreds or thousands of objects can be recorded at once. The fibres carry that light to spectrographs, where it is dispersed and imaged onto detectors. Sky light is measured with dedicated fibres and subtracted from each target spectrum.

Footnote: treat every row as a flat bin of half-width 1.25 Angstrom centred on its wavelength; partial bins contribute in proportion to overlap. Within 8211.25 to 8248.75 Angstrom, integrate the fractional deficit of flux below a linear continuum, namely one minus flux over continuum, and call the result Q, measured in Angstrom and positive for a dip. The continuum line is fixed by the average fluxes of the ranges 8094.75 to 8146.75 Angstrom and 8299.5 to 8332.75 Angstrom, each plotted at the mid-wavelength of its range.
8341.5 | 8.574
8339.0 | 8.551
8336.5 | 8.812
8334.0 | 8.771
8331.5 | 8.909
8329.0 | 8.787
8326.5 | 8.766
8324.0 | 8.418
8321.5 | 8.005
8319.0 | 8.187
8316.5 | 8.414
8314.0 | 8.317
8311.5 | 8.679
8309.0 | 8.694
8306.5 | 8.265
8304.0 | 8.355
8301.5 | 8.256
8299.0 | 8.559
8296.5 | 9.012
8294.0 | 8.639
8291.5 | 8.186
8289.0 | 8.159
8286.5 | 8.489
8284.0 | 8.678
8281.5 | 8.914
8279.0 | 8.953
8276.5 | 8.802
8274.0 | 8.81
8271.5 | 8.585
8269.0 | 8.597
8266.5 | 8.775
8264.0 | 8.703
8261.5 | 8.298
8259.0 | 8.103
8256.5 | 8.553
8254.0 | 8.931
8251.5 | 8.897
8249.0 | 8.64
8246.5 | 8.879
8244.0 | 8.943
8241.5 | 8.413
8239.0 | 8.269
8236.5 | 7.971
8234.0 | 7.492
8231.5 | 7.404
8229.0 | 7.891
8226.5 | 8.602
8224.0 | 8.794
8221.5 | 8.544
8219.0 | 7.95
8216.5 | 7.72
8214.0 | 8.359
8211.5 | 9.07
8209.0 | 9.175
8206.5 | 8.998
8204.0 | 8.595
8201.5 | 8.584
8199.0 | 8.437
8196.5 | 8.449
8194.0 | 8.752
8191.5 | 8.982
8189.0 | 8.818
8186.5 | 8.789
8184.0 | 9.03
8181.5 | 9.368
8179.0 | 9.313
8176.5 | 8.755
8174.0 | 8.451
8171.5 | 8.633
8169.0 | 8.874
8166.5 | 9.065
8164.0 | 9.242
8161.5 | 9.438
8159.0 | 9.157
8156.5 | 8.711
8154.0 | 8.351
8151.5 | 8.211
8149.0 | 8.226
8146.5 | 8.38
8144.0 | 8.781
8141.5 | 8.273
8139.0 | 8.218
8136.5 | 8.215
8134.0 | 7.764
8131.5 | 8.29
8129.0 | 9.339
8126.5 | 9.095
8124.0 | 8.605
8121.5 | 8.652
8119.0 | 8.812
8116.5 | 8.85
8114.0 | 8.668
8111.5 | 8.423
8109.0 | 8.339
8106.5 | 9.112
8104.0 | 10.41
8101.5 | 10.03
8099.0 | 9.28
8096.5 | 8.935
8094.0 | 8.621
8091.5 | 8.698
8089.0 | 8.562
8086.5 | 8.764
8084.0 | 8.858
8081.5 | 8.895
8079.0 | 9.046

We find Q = 1.5 Angstrom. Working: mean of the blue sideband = 8.79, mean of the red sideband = 8.47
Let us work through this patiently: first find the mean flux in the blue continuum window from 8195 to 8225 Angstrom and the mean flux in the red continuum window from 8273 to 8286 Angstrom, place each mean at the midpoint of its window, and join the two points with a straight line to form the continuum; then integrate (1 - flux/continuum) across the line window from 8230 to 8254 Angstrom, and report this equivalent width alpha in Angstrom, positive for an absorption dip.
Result 0.90 Angstrom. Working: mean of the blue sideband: 8.56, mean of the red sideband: 8.81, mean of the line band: 8.35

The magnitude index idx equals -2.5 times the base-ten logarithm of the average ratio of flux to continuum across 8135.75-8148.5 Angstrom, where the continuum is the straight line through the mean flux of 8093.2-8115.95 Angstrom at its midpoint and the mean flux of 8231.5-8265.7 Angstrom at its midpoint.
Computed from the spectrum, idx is 0.069 mag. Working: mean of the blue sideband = 9.09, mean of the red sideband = 8.43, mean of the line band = 8.37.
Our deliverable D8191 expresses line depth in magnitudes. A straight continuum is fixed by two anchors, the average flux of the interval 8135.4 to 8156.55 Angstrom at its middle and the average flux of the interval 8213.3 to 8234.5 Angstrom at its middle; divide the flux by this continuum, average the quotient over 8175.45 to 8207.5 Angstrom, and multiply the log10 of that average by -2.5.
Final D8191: -0.08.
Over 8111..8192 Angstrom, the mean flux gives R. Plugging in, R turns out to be 8.72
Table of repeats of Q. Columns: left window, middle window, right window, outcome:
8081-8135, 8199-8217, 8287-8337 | 0.05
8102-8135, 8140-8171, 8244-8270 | 0.23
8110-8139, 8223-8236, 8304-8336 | 0.81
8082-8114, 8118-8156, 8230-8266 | 1.51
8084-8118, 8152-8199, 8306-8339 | -0.25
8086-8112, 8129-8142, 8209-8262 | 0.89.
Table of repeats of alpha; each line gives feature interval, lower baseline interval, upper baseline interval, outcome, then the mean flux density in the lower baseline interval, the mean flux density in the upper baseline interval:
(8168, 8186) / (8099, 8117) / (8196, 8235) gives -0.5 Angstrom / 9.14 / 8.38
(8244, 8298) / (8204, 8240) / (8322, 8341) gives -1.1 Angstrom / 8.31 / 8.68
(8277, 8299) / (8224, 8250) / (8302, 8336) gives -0.6 Angstrom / 8.27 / 8.51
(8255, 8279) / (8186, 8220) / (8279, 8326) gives -0.2 Angstrom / 8.62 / 8.48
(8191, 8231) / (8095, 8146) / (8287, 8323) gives 0.4 Angstrom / 8.8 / 8.41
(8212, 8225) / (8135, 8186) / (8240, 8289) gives 0.6 Angstrom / 8.73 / 8.67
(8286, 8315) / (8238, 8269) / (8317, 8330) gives 0.1 Angstrom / 8.62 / 8.42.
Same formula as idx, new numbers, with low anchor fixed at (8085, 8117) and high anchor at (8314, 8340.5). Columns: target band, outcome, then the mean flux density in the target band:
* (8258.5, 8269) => 0.02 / 8.51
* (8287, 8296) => 0.03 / 8.4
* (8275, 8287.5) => -0.02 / 8.77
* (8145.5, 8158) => 0.06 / 8.39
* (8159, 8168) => -0.04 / 9.23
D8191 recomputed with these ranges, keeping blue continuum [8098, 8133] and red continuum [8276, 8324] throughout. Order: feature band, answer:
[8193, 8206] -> 0.02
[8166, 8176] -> 0.01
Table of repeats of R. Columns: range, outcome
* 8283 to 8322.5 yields 8.43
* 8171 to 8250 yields 8.56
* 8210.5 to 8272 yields 8.41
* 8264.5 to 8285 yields 8.76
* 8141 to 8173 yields 8.73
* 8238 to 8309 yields 8.6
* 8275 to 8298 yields 8.65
